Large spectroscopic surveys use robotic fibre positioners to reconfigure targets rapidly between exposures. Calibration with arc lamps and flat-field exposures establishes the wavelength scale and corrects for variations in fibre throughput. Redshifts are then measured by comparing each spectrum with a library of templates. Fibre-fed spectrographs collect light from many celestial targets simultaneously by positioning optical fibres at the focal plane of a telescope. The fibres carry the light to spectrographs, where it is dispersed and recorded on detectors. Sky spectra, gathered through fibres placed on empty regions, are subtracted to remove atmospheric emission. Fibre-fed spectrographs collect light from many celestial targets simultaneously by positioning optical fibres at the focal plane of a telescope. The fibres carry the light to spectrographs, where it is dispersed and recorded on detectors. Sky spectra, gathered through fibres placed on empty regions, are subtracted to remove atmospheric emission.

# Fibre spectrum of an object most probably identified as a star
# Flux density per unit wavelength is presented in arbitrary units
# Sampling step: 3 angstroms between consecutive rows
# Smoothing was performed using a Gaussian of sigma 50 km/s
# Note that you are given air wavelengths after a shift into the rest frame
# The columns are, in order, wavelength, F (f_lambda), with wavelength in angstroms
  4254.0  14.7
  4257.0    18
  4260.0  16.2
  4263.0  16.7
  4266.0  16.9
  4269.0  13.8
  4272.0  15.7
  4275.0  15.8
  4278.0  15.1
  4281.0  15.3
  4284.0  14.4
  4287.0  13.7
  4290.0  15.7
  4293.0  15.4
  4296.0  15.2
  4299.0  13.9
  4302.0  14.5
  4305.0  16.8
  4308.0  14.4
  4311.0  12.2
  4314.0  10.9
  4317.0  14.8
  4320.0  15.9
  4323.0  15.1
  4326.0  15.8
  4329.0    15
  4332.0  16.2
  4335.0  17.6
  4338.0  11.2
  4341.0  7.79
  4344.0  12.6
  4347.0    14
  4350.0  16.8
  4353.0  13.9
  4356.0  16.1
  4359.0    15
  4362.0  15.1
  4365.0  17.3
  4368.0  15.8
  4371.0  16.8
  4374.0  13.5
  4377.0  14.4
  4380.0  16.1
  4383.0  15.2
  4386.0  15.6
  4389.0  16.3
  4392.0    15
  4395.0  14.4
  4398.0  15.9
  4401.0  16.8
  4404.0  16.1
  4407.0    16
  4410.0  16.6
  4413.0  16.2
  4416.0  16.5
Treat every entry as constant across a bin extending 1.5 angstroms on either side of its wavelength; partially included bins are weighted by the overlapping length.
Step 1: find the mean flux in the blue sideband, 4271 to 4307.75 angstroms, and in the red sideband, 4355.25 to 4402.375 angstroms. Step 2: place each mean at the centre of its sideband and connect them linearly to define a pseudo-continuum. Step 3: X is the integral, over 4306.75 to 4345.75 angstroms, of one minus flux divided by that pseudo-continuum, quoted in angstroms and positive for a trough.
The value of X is 3.78 angstroms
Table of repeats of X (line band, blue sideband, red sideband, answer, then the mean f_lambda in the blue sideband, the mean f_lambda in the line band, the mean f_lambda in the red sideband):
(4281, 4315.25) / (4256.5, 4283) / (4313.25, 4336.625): 2.6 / 15.8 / 14.4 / 15.3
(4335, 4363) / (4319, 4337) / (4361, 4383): 3.4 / 15.8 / 13.8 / 15.6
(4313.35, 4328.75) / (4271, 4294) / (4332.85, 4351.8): -0.8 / 15.1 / 14.7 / 13.4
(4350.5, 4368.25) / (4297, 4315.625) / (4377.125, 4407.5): -0.7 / 13.8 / 15.6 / 15.7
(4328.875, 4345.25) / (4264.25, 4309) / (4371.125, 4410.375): 2.2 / 15.1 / 13.3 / 15.5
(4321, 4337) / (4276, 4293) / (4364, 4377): -0.5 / 14.9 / 15.8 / 15.6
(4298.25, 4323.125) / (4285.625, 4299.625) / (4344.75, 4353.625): 1.0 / 14.8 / 14.2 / 14.8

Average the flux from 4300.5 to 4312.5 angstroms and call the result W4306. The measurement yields 14.5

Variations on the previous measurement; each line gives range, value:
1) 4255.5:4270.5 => 16.3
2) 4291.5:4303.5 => 14.8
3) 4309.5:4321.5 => 13.5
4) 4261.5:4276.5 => 15.8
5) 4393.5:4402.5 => 15.7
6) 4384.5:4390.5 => 16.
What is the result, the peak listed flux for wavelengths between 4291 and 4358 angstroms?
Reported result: 17.6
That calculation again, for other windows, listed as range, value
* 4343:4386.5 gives 17.3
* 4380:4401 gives 16.8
